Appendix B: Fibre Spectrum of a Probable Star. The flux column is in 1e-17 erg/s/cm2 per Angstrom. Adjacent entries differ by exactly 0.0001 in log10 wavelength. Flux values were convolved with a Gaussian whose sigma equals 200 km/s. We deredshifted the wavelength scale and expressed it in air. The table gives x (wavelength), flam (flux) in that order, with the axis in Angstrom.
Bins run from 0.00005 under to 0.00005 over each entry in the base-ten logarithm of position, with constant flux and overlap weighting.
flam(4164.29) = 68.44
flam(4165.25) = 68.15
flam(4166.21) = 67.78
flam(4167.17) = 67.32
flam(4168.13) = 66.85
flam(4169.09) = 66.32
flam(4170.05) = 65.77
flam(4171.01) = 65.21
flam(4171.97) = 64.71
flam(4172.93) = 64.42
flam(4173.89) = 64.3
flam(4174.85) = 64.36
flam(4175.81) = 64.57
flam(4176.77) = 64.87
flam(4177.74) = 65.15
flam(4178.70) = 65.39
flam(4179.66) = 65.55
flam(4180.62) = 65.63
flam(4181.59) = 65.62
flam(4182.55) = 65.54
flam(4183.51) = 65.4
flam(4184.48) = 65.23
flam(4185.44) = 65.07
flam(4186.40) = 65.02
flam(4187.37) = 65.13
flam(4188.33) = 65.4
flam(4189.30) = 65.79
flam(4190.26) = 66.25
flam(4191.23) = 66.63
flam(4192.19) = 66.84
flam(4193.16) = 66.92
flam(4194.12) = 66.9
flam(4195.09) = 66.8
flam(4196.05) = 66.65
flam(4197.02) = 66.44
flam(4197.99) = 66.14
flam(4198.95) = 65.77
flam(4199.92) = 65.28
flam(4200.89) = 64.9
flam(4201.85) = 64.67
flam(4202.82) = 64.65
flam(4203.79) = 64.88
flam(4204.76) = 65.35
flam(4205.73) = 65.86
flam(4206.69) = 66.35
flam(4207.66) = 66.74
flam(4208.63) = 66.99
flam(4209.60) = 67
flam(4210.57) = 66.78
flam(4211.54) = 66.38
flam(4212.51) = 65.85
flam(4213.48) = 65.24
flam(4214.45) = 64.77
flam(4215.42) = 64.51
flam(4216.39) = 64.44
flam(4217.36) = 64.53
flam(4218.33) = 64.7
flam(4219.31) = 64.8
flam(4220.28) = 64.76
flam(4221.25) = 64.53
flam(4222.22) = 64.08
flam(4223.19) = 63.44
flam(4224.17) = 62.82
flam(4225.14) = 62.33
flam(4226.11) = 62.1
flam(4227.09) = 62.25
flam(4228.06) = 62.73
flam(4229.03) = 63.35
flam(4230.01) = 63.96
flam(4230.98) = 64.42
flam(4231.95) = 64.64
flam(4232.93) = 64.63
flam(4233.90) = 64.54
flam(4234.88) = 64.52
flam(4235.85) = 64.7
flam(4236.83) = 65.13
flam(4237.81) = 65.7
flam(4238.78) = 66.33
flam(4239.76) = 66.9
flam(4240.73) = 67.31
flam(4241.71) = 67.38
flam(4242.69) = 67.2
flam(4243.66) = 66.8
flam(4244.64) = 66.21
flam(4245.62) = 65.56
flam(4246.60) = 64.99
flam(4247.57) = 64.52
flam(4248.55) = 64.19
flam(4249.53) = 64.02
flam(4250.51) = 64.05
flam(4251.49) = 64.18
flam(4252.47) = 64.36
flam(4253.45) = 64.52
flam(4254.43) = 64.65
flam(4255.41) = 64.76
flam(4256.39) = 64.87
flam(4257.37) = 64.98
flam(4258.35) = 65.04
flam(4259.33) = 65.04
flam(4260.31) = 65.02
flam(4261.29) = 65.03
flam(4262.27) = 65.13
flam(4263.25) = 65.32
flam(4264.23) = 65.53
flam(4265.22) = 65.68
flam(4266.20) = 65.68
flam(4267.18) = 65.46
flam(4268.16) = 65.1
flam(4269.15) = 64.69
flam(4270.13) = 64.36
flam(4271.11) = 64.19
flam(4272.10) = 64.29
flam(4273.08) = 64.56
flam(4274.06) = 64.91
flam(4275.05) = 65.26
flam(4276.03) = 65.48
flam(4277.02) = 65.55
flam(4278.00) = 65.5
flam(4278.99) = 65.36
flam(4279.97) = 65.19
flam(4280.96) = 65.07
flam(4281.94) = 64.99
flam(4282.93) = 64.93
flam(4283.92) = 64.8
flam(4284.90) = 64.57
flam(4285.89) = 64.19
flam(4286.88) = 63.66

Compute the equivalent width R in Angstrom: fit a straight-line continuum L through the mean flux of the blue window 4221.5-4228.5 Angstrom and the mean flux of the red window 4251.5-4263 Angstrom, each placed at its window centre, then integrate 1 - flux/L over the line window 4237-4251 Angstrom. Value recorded -0.4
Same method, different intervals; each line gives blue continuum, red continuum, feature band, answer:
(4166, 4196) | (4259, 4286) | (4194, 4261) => 0.3 Angstrom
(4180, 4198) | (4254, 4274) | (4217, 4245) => 0.3 Angstrom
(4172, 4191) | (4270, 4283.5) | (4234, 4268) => -0.1 Angstrom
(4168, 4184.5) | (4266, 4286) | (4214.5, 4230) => 0.3 Angstrom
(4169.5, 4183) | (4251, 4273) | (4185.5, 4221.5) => -0.4 Angstrom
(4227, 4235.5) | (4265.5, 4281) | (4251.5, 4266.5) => -0.1 Angstrom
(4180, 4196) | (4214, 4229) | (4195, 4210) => -0.2 Angstrom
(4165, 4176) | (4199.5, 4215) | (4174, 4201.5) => 0.0 Angstrom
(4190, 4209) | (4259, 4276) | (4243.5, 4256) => 0.1 Angstrom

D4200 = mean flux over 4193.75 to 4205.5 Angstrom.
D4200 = 65.7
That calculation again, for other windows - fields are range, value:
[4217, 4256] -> 64.7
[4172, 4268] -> 65.2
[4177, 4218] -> 65.7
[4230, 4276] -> 65.1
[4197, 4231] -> 64.8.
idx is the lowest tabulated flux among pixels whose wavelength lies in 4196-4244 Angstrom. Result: 62.1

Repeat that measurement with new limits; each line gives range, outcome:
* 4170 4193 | 64.3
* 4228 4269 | 62.73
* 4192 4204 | 64.65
